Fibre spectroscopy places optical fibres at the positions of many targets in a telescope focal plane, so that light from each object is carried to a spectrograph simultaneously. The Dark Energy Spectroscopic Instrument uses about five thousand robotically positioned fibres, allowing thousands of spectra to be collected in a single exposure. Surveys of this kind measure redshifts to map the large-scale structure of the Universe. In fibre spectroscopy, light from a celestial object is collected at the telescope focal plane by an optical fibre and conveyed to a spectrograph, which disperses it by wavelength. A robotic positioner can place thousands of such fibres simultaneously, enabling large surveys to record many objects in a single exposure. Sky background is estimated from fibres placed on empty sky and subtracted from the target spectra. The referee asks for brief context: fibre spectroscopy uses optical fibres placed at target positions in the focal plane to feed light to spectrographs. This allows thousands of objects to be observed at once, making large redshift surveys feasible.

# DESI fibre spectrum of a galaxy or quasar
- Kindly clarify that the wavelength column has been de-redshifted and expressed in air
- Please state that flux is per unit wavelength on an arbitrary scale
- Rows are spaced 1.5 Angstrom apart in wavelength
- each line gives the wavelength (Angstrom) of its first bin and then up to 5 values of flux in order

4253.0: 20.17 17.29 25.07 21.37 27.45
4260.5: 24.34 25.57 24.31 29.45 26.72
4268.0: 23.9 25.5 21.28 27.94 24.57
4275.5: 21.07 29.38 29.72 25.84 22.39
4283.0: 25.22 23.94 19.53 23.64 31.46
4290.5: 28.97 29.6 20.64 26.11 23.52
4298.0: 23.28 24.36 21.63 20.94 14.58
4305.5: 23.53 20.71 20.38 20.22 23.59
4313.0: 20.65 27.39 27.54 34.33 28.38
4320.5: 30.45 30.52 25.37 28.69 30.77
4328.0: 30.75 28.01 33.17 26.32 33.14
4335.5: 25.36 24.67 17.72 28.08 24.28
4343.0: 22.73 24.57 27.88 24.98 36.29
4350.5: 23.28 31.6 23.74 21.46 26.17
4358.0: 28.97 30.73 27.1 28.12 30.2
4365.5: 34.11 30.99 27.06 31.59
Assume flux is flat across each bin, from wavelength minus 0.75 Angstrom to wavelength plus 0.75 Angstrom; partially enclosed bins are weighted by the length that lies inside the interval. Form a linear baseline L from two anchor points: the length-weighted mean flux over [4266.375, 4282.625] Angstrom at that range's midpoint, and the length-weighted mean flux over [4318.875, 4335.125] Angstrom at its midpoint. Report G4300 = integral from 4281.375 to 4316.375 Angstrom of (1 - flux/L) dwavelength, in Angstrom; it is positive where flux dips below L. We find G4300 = 4.8 Angstrom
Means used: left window 25.2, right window 29.5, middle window 23.5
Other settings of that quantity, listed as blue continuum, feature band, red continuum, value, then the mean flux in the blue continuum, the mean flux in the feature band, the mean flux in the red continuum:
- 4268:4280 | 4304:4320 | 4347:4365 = 1.4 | 25.5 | 24.3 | 27.8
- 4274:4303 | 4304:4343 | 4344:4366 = 0.3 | 24.8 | 26.3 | 27.9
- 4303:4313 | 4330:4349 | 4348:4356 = -1.0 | 20.5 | 26.5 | 27.2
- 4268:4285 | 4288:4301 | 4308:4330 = 0.1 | 25.1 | 25.7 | 27.2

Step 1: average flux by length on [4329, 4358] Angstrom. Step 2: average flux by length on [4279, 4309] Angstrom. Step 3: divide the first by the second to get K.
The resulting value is 1.13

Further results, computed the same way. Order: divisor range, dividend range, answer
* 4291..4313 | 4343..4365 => 1.23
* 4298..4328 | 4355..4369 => 1.15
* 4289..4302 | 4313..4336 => 1.16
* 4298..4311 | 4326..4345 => 1.28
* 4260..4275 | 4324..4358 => 1.07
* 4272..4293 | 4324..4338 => 1.11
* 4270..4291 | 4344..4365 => 1.09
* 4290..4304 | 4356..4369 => 1.24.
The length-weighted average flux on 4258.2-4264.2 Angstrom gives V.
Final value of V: 25.4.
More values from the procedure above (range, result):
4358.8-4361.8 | 28.9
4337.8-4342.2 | 23.4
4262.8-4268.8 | 26.1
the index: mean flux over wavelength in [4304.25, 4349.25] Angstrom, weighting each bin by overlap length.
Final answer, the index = 26.4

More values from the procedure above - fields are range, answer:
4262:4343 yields 25.5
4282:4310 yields 23.4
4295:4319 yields 23.4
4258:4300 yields 25.3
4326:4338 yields 28.8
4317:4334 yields 29.8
